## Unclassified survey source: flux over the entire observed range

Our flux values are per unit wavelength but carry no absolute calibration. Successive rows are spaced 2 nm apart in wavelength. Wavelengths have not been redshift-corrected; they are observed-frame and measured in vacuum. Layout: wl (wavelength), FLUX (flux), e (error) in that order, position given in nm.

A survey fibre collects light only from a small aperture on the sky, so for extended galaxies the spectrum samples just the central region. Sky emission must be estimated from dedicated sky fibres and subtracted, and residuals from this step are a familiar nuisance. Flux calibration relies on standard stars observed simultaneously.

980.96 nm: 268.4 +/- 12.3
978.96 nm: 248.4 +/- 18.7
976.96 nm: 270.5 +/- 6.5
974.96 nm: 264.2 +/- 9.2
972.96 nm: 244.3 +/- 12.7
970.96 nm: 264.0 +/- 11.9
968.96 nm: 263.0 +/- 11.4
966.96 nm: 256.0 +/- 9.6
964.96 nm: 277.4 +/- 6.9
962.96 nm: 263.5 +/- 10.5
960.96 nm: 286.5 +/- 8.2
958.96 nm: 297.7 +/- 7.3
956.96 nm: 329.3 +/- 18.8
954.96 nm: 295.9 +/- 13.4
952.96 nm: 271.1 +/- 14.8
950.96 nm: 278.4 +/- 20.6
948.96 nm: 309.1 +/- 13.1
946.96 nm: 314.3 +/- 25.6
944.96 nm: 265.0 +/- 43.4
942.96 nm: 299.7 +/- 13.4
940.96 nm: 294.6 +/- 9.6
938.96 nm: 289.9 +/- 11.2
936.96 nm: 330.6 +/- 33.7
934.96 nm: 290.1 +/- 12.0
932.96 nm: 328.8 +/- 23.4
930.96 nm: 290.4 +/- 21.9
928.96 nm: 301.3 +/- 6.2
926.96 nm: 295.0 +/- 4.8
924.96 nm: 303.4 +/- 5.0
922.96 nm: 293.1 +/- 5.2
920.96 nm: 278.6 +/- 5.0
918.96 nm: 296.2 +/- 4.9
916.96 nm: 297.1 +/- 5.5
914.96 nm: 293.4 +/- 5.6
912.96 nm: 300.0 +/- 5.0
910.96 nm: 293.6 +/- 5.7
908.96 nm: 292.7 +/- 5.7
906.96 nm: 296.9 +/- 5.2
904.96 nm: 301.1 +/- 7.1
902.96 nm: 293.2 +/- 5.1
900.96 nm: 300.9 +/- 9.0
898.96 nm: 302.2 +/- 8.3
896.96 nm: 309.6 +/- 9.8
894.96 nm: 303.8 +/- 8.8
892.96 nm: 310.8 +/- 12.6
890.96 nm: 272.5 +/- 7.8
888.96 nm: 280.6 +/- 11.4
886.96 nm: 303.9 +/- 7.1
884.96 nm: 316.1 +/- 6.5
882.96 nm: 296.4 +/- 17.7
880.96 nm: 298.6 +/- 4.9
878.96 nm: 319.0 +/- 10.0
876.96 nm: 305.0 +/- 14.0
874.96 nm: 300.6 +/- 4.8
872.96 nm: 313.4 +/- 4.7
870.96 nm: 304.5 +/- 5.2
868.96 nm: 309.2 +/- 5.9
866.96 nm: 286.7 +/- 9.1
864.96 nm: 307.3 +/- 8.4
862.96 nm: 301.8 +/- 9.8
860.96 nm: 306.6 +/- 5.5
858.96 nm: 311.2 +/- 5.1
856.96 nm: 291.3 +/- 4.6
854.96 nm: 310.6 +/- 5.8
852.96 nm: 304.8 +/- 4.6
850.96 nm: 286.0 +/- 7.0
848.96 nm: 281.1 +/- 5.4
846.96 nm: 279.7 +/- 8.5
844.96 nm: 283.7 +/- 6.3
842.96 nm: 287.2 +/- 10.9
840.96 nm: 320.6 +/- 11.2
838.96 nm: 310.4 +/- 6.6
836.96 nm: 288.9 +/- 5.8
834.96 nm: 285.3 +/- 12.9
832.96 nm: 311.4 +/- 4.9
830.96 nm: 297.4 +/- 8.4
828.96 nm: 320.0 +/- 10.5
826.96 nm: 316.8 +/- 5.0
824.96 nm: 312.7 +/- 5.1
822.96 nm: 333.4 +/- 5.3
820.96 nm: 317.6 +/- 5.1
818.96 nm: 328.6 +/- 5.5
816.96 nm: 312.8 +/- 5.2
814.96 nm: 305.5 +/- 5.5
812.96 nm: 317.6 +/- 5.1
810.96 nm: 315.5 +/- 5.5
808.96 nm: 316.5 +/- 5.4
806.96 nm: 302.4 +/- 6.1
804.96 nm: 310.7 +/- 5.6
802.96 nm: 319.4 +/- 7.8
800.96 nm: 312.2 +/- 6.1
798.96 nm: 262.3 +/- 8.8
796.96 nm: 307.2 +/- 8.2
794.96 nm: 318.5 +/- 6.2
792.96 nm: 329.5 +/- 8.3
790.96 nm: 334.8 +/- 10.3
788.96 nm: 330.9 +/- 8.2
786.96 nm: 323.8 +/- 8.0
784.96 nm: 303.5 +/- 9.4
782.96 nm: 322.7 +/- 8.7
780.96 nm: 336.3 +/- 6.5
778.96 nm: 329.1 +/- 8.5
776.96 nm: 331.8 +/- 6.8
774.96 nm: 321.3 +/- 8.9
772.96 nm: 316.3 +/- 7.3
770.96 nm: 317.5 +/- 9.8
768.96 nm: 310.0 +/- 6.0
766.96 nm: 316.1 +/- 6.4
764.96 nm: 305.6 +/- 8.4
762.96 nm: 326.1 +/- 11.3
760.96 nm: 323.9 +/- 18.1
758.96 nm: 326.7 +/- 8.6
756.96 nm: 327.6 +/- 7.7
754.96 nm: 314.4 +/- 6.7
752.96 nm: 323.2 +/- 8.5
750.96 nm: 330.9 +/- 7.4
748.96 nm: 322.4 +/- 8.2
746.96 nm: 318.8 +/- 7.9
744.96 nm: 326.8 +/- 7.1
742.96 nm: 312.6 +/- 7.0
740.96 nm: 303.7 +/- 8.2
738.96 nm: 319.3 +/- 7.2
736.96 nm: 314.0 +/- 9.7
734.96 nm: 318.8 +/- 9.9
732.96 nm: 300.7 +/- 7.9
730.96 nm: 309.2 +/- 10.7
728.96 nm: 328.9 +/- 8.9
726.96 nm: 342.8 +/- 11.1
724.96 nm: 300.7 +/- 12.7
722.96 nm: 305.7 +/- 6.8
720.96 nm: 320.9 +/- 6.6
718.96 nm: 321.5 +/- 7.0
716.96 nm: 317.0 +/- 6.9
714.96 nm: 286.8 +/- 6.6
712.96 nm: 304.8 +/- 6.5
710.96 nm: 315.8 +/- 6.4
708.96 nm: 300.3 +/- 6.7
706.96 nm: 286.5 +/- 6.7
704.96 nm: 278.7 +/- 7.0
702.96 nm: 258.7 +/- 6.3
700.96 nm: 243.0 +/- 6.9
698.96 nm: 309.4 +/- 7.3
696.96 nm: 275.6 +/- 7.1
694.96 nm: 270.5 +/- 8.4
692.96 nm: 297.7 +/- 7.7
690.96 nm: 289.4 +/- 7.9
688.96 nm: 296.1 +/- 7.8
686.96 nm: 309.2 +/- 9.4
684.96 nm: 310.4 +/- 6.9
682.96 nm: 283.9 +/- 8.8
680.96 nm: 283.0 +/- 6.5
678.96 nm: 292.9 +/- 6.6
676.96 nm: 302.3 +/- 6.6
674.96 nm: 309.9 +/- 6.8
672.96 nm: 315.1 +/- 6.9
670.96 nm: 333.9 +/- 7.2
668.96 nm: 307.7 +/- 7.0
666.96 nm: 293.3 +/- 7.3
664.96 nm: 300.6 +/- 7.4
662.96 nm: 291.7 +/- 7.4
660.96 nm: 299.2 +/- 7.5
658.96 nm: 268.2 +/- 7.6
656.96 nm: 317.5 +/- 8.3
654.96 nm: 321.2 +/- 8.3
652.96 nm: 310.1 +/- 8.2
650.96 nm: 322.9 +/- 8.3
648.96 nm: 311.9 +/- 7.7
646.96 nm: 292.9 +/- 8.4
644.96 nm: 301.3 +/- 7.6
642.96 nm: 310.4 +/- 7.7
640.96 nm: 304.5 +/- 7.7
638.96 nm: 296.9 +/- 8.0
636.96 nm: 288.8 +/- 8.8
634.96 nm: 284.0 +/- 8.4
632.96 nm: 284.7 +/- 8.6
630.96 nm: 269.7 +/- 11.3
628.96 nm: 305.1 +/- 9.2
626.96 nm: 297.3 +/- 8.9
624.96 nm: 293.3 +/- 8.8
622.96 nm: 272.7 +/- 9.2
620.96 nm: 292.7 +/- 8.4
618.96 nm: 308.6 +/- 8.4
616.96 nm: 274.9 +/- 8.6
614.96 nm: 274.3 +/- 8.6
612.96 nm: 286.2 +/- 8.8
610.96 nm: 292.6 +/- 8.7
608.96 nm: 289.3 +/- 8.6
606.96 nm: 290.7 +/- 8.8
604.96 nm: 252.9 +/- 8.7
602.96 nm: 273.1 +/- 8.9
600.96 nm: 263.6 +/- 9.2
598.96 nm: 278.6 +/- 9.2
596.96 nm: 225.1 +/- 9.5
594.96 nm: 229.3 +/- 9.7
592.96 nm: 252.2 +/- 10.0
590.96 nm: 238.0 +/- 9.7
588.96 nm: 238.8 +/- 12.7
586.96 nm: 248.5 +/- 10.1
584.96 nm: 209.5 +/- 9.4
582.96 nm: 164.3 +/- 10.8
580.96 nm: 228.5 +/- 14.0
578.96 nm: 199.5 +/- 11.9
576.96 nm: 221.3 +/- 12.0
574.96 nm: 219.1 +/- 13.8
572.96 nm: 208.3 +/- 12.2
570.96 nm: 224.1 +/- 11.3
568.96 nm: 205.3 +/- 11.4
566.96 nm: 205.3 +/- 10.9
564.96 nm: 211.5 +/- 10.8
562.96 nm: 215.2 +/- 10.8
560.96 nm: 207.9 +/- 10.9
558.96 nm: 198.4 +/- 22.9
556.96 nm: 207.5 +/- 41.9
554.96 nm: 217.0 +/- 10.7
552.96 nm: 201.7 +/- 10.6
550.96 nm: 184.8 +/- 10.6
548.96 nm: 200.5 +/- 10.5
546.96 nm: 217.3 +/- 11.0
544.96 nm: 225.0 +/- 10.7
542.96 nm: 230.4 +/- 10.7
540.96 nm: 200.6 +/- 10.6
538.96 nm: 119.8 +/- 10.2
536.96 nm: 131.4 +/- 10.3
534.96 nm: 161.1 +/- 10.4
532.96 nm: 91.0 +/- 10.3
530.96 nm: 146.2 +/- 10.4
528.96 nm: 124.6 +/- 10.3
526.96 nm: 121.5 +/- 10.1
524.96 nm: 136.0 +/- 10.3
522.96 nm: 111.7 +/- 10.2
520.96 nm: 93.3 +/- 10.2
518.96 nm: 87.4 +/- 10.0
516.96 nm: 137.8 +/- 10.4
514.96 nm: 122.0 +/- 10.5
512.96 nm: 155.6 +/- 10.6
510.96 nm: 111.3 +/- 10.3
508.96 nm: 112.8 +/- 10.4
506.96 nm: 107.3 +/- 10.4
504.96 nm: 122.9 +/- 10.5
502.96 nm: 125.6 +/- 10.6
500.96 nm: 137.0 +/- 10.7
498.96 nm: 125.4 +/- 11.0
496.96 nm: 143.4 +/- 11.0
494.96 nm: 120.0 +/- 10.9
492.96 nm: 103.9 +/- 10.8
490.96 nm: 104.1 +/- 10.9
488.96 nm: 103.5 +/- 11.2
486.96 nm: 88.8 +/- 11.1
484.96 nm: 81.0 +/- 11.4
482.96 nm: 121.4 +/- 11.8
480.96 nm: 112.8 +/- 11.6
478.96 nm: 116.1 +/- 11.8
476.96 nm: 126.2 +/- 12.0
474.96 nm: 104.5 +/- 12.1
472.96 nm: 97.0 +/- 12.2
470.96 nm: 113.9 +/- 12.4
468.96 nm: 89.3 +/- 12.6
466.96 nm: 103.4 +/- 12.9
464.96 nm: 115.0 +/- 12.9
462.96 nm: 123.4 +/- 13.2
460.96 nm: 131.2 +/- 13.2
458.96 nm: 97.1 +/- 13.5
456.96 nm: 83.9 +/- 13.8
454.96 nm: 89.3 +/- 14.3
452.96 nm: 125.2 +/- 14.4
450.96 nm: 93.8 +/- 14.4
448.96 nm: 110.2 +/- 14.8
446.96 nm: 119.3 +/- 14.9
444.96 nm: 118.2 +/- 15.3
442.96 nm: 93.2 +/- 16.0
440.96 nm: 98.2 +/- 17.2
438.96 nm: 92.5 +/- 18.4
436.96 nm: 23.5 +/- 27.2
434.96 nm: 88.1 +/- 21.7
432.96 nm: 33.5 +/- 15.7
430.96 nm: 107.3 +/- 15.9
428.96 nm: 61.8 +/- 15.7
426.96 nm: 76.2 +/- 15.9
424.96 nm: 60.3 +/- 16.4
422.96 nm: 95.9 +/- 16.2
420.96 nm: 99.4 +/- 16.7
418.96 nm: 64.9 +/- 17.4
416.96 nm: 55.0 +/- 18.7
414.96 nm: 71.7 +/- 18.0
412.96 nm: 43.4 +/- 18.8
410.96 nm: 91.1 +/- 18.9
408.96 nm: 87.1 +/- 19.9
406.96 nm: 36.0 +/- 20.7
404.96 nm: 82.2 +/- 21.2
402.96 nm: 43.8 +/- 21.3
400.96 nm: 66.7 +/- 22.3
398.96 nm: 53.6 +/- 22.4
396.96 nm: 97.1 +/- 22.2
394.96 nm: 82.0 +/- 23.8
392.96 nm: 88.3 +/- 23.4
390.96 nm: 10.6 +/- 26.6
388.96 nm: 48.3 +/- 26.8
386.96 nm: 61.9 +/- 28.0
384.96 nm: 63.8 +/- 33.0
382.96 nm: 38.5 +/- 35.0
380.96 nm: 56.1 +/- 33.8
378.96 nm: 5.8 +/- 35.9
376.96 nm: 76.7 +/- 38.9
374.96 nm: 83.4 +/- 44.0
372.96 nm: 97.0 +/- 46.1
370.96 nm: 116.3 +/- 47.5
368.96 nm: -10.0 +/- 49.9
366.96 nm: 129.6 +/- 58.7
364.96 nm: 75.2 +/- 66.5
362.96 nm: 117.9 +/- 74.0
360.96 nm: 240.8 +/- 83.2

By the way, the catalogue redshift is 0.36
